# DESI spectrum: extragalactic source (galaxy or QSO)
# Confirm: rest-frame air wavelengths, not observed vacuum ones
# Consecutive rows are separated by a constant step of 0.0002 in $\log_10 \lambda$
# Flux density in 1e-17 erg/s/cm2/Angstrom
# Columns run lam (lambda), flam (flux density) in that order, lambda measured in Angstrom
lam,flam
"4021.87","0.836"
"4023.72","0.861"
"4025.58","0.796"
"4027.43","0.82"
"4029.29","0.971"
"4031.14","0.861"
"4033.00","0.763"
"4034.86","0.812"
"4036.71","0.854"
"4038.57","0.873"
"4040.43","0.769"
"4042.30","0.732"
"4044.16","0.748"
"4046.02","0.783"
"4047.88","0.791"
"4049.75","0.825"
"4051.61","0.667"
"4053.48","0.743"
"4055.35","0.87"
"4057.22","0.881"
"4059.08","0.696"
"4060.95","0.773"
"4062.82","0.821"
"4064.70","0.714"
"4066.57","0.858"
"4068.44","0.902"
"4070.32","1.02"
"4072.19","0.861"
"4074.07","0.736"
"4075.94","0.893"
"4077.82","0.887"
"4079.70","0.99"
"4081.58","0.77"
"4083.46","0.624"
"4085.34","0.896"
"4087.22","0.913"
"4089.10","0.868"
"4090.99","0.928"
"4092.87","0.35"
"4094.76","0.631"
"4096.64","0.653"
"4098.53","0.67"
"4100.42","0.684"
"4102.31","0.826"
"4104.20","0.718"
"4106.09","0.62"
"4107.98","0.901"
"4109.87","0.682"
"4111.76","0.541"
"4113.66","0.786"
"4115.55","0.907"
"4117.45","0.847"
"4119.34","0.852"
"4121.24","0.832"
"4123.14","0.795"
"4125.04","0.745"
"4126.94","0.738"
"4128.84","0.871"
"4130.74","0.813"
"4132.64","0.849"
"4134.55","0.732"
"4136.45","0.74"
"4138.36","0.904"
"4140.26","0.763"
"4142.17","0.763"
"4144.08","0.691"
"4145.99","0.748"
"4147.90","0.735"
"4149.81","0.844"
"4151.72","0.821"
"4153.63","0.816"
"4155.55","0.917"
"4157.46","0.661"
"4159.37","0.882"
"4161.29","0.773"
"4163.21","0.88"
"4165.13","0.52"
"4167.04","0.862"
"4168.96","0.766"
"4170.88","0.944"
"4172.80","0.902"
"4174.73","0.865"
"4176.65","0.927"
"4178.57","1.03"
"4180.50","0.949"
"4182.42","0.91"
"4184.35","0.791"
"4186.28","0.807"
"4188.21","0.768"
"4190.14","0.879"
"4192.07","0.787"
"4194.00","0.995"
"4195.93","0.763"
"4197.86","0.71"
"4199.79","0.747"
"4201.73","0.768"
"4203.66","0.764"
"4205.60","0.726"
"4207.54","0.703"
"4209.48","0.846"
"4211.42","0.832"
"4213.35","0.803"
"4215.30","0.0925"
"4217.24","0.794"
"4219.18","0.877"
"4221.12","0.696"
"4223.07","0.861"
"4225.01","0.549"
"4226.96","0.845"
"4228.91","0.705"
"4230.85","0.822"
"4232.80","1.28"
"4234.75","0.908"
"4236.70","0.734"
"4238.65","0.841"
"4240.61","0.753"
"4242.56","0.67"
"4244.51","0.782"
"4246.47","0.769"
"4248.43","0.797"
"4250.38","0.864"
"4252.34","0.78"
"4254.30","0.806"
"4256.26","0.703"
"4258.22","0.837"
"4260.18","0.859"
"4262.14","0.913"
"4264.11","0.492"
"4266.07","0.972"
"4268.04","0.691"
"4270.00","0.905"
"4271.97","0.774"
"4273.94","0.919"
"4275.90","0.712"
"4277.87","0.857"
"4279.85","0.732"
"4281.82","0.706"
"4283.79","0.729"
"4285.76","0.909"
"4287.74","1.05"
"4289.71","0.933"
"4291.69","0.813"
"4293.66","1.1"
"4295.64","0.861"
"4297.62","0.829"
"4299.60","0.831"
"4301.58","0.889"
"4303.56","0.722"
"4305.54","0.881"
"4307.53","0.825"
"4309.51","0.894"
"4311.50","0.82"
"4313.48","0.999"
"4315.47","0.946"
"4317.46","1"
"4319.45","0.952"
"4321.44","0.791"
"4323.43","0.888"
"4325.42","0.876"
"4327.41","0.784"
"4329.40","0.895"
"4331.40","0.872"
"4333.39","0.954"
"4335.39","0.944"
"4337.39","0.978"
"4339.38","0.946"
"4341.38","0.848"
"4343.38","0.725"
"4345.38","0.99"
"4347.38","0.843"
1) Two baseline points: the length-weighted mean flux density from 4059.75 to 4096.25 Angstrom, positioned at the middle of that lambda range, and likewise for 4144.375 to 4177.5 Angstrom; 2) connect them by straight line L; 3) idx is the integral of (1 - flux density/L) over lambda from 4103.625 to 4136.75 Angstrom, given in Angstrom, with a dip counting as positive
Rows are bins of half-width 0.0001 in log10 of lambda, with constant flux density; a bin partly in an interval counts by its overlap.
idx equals 1.36 Angstrom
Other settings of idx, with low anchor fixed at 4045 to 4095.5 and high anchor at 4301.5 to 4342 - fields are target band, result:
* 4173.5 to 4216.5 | 2.7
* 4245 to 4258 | 1.2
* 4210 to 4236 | 2.5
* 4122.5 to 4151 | 1.5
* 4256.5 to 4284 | 2.6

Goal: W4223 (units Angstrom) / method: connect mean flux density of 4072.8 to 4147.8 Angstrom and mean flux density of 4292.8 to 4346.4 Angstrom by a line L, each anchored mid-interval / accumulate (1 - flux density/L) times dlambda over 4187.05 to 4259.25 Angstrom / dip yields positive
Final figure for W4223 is 4.8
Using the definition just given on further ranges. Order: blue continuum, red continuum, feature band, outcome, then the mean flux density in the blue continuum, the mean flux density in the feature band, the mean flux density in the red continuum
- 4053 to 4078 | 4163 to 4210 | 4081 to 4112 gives 3.9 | 0.833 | 0.726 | 0.823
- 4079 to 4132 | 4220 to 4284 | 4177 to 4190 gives -1.6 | 0.766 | 0.878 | 0.797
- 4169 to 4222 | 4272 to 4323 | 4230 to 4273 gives 1.1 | 0.802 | 0.816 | 0.867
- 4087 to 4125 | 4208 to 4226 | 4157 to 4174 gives -1.9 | 0.747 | 0.804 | 0.706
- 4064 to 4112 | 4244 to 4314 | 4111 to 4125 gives -0.1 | 0.778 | 0.794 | 0.831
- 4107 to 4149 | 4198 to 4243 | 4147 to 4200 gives -3.9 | 0.783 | 0.832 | 0.766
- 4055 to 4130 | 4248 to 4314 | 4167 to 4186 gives -2.0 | 0.788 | 0.893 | 0.835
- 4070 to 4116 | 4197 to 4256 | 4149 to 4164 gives -1.0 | 0.769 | 0.823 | 0.77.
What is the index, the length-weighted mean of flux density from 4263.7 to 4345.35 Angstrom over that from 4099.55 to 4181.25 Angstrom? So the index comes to 1.08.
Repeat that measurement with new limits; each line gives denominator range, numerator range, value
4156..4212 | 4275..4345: 1.06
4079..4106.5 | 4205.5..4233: 1.01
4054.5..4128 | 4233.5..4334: 1.07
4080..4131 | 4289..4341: 1.17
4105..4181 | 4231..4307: 1.03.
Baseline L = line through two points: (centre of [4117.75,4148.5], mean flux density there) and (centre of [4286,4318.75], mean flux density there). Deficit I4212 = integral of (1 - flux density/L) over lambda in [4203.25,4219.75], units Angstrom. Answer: 2.6 Angstrom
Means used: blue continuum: 0.788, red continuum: 0.9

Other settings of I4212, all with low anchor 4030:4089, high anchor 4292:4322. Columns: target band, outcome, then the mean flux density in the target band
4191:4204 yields 1.0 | 0.793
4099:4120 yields 1.9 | 0.757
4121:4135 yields 0.7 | 0.797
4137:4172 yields 2.1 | 0.794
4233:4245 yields 0.8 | 0.814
